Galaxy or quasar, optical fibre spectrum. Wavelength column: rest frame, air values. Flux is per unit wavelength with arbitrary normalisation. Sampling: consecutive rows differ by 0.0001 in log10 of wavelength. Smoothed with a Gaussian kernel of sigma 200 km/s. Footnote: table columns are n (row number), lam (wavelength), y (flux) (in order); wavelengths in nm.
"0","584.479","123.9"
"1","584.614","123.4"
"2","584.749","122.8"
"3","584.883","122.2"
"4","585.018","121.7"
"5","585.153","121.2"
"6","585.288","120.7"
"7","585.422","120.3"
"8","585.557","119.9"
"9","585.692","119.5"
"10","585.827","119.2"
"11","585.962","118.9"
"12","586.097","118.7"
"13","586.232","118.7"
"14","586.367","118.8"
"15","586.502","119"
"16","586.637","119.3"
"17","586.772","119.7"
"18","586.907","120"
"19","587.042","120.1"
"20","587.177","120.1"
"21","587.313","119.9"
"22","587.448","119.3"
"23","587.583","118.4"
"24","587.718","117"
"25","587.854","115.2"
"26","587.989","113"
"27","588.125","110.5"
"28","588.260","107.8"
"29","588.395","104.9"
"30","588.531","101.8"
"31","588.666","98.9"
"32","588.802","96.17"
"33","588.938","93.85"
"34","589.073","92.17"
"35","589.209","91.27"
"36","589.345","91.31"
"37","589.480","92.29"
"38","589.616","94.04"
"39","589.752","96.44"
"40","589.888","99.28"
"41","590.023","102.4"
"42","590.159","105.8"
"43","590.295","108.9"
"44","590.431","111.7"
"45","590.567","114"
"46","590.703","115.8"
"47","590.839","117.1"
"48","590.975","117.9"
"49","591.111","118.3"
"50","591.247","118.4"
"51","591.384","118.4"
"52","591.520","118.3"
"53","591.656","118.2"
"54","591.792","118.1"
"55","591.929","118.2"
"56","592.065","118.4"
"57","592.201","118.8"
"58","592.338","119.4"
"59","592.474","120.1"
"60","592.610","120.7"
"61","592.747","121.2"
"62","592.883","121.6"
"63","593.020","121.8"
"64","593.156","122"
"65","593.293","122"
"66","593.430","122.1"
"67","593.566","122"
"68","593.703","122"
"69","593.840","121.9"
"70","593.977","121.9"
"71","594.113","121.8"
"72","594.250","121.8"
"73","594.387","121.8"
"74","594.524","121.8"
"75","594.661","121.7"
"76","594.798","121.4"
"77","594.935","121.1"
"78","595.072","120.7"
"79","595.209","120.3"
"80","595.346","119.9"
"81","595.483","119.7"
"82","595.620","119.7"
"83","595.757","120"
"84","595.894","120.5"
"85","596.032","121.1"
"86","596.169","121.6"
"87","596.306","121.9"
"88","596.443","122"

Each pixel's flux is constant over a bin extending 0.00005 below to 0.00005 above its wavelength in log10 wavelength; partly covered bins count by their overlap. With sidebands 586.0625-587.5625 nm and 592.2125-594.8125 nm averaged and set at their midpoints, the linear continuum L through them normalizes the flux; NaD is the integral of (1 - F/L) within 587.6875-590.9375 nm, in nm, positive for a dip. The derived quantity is 0.44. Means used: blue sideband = 119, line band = 104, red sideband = 121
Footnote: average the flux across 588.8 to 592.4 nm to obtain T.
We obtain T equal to 109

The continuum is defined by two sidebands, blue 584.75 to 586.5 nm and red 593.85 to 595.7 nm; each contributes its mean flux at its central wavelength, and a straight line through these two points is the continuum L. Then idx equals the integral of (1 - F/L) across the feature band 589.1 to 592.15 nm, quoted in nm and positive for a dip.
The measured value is 0.291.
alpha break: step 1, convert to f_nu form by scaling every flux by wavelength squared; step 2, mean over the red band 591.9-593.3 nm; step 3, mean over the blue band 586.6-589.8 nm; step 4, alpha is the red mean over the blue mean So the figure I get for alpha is 1.14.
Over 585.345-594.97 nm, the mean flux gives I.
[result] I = 115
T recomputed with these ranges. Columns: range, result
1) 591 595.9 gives 120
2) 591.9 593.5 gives 121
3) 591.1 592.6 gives 119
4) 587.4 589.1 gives 107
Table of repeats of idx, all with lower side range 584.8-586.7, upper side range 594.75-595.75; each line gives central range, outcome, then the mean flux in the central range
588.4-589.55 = 0.24 nm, 95.2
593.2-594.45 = -0.02 nm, 122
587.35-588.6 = 0.08 nm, 112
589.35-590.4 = 0.18 nm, 99.8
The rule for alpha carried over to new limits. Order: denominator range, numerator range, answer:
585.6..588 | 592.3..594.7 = 1.05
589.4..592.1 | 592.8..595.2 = 1.11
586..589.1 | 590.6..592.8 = 1.07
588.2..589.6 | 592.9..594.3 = 1.28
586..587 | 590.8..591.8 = 1.01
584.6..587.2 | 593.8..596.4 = 1.04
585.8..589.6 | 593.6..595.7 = 1.13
